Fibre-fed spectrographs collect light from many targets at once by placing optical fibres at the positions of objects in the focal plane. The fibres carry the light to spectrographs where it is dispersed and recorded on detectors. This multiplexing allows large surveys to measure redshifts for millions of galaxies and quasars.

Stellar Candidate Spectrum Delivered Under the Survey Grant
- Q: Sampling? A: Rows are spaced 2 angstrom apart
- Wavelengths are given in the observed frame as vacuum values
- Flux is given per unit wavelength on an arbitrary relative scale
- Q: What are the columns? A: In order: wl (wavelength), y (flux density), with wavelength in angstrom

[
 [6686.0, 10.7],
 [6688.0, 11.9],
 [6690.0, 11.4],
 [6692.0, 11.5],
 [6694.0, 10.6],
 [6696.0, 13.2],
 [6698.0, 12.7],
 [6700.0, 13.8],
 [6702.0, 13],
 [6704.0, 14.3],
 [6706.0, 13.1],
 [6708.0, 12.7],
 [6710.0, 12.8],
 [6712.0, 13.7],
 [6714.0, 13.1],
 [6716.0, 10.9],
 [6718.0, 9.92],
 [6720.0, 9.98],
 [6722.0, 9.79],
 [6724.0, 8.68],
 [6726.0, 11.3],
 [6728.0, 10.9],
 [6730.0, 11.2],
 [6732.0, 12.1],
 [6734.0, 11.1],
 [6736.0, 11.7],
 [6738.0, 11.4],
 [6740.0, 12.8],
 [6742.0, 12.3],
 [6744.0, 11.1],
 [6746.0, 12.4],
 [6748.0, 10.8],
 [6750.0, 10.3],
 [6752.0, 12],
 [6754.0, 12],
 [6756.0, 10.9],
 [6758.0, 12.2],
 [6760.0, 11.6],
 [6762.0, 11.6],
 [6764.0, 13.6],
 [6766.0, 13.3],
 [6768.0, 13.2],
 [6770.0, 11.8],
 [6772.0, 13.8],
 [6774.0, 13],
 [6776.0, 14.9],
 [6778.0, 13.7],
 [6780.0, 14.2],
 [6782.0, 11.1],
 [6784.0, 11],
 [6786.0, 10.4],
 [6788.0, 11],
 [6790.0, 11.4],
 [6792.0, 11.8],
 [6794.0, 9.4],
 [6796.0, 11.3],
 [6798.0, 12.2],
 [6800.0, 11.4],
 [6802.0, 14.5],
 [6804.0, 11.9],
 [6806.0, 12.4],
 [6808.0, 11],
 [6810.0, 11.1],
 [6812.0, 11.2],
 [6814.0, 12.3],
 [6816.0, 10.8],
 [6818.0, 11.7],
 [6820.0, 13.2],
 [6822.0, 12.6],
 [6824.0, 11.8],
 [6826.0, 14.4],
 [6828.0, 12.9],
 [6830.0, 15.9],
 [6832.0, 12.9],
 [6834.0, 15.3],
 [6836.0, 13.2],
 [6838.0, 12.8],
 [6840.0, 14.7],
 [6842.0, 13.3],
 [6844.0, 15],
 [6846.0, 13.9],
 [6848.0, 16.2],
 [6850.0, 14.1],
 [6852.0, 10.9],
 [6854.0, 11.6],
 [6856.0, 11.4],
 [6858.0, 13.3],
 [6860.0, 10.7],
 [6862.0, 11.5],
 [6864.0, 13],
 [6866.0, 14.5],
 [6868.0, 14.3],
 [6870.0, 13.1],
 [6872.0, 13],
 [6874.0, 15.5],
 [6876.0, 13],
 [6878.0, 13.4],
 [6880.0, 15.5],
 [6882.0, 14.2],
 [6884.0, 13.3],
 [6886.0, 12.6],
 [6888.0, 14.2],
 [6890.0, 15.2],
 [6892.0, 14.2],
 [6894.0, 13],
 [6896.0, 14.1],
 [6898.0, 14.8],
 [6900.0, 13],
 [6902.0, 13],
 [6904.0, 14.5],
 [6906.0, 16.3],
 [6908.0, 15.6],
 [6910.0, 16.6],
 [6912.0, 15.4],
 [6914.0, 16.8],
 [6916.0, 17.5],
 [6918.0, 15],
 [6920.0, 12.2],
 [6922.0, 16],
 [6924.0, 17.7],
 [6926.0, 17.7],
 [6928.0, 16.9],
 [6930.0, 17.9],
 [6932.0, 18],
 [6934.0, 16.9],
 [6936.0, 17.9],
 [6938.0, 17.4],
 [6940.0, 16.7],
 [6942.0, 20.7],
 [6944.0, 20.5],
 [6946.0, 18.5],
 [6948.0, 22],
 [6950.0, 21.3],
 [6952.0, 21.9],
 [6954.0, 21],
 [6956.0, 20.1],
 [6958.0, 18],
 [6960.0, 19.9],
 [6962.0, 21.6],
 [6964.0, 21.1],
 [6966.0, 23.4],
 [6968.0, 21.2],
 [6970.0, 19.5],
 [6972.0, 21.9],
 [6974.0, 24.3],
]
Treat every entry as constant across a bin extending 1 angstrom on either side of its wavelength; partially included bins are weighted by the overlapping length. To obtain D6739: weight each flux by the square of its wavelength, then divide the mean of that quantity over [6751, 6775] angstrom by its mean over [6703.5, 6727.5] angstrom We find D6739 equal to 1.08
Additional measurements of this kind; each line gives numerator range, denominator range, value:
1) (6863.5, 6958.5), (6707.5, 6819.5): 1.43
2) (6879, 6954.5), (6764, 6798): 1.40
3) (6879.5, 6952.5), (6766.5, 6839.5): 1.36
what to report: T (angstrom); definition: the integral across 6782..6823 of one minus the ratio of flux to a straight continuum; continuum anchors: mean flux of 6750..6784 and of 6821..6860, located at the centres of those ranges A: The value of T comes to 4.3 angstrom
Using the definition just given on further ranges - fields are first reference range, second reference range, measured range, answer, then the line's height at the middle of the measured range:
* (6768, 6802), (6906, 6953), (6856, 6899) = 5.75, 15.7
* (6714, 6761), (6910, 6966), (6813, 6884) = 8.86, 15.2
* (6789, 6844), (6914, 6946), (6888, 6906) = 2.03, 15.9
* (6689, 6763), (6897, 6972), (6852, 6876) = 4.66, 15.9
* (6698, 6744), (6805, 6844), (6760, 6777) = -1.02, 12.3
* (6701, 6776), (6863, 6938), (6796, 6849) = 2.27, 13.6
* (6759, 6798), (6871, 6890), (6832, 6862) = 0.25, 13.4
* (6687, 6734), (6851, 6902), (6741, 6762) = 1.10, 12.2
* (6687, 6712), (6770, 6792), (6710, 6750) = 3.84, 12.5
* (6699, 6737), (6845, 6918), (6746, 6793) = 1.22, 12.5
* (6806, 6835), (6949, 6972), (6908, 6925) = 2.22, 18.3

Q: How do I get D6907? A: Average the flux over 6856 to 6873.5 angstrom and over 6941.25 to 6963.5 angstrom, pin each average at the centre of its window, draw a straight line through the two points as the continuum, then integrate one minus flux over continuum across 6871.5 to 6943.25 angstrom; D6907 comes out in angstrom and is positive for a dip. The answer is 4.8 angstrom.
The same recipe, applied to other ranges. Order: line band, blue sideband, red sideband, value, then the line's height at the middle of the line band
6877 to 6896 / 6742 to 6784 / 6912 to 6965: 3.05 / 16.6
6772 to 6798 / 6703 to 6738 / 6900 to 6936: 2.05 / 13.1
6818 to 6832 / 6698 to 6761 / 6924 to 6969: 1.74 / 15.2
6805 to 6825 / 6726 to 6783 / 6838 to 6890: 1.67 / 12.9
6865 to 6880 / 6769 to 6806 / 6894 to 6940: 0.70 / 14.6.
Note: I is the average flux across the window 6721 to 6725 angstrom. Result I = 9.23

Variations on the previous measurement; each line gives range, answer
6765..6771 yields 12.8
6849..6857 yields 12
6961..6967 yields 22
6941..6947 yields 19.9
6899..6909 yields 14.5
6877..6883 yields 14.4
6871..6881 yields 14.1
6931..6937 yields 17.6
